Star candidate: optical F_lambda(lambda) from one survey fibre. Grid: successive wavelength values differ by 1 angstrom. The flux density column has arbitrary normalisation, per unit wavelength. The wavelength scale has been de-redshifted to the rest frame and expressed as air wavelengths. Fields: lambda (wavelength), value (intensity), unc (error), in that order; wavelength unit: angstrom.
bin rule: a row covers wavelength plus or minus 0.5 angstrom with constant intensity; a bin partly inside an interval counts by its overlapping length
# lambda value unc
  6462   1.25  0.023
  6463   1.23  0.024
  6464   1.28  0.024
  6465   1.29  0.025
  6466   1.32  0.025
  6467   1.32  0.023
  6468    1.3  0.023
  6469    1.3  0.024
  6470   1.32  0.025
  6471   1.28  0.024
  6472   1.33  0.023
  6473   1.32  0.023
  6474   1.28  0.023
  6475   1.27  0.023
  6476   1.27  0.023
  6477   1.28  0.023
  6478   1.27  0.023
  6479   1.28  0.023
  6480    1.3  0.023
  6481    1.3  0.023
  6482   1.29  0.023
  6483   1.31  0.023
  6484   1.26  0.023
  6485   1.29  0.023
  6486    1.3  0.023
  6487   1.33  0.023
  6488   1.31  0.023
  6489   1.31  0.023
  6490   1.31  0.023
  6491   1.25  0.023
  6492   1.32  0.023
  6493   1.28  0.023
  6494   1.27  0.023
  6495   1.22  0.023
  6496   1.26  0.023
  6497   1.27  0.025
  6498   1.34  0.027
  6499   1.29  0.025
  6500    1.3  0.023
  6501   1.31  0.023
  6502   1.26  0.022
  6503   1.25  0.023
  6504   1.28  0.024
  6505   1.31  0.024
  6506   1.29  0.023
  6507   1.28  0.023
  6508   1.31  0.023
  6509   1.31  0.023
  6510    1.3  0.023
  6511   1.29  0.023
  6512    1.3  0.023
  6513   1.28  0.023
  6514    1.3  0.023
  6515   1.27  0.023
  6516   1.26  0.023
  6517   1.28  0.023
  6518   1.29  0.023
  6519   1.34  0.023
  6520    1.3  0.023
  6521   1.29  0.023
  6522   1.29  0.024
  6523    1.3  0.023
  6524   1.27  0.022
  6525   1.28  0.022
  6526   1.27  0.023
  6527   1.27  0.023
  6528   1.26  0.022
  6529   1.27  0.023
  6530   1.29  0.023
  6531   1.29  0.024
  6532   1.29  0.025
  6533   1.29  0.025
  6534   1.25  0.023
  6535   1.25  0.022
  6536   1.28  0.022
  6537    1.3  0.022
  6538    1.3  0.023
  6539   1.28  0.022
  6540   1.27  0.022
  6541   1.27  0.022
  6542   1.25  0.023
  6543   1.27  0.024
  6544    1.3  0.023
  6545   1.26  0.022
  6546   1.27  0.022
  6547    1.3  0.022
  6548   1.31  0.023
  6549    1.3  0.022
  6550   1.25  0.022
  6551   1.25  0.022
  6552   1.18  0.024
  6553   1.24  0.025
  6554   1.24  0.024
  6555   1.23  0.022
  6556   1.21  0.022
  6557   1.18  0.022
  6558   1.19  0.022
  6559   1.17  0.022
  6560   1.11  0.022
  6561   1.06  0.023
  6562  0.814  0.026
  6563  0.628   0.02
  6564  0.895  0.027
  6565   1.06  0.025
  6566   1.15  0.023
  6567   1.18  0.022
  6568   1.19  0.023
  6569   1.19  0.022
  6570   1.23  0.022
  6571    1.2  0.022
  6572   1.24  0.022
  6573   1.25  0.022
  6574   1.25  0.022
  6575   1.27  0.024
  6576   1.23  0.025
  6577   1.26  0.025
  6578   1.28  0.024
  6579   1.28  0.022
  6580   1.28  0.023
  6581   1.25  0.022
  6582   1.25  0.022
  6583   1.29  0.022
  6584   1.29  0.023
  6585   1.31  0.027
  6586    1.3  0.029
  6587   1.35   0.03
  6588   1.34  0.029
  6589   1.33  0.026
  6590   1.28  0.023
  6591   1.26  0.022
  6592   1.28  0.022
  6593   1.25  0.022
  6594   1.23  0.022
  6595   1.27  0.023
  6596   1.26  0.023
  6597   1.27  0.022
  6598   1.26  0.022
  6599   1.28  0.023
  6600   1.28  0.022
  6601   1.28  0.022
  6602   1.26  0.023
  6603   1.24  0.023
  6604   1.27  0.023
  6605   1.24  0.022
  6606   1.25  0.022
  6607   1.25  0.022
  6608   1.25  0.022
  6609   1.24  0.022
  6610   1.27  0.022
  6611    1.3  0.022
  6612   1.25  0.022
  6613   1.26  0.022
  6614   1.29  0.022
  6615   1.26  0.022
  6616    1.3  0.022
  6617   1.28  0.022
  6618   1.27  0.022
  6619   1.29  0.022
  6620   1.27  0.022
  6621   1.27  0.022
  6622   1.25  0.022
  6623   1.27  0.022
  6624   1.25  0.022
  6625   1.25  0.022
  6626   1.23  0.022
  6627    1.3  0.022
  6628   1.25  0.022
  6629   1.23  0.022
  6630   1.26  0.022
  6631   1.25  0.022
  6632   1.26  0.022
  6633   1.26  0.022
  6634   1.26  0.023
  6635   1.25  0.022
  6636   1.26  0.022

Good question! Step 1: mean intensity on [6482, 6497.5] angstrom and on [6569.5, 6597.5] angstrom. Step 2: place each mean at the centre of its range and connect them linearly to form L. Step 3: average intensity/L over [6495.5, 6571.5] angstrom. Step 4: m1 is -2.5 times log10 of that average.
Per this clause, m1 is 0.034 mag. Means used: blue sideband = 1.29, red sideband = 1.27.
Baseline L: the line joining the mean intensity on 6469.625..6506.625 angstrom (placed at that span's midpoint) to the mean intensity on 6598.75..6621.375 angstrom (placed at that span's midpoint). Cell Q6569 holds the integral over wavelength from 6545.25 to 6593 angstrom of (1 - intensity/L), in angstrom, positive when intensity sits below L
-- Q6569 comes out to 2.37 angstrom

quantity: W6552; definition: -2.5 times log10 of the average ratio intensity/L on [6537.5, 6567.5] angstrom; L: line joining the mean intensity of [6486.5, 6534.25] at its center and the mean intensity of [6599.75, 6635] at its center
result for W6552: 0.09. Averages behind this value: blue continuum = 1.29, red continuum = 1.26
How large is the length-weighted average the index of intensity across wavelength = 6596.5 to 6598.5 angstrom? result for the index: 1.27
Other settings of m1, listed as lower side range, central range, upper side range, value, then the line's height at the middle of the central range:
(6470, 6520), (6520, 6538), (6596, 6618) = 0.00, 1.28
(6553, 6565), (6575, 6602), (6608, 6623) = -0.09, 1.18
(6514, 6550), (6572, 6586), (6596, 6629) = 0.00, 1.27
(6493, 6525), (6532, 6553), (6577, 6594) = 0.01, 1.29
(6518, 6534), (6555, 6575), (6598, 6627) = 0.14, 1.28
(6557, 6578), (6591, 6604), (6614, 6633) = -0.05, 1.2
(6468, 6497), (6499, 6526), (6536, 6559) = -0.01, 1.27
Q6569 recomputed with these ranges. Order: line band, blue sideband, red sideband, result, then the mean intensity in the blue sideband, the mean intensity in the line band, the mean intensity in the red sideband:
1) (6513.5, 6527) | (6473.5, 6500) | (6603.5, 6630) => -0.1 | 1.29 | 1.29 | 1.26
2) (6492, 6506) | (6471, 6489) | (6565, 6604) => 0.1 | 1.29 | 1.28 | 1.26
